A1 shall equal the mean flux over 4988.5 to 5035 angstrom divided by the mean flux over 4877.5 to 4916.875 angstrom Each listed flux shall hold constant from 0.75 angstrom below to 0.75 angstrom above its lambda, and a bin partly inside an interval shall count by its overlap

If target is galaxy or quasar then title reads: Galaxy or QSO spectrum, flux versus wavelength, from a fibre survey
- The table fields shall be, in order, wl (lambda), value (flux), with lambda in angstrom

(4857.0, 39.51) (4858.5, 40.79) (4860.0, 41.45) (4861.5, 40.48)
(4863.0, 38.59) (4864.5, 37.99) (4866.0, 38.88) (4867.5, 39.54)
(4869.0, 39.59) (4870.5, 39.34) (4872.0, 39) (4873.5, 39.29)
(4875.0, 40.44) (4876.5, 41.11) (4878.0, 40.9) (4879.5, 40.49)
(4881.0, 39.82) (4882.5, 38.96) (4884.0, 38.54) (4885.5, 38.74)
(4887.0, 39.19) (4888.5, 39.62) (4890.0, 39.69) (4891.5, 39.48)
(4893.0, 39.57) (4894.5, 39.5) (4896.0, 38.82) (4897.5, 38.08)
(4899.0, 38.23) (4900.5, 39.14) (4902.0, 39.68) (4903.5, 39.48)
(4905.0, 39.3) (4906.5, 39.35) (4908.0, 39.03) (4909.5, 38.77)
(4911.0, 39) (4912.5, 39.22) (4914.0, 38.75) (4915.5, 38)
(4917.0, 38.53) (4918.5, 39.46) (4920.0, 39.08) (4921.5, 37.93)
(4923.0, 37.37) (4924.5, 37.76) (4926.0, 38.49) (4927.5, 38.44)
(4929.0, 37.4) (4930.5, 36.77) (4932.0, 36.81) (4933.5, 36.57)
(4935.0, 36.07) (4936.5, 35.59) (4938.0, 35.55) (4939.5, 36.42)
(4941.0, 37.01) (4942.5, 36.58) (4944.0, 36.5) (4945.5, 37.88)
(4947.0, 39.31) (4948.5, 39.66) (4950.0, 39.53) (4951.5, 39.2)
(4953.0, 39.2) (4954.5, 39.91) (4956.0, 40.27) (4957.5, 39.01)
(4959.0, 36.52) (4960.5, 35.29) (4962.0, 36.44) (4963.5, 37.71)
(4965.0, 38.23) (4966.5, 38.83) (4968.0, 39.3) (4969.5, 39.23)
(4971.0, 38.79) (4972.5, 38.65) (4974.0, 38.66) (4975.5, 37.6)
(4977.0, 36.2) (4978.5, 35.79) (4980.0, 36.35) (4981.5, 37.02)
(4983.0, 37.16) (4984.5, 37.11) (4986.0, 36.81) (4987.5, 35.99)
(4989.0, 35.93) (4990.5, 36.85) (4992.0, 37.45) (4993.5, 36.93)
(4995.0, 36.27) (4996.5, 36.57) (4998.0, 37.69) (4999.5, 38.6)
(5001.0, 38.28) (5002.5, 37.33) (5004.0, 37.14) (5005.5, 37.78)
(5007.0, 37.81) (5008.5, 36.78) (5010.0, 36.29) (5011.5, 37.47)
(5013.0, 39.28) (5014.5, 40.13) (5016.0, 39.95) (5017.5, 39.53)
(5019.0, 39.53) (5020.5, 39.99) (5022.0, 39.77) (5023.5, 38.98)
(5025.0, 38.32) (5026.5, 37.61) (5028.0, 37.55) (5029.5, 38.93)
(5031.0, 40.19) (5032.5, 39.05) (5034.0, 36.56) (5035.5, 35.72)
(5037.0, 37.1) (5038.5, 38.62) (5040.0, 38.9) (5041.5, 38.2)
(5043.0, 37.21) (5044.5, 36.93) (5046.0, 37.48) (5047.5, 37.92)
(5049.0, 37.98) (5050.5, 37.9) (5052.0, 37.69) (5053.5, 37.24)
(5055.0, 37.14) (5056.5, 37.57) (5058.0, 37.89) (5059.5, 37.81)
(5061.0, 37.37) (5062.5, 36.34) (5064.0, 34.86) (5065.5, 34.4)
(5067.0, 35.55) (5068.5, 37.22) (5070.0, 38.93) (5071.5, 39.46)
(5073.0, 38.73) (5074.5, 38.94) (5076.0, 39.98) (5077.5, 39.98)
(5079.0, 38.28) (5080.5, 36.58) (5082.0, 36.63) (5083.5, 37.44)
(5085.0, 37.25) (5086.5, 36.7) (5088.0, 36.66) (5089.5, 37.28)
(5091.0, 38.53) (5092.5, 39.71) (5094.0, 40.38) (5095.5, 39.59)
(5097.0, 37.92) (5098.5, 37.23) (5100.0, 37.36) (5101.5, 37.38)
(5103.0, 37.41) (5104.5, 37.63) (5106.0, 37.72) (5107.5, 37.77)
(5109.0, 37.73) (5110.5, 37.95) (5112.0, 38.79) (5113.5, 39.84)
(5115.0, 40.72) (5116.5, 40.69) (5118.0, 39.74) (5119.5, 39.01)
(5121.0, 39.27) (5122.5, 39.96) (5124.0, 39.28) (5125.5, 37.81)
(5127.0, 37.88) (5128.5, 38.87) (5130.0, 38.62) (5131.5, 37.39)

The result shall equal 0.97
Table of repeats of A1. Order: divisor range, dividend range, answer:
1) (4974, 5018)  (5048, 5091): 1.00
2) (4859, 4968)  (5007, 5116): 0.98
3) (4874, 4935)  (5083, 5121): 0.99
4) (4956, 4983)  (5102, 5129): 1.03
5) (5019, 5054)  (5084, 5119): 1.01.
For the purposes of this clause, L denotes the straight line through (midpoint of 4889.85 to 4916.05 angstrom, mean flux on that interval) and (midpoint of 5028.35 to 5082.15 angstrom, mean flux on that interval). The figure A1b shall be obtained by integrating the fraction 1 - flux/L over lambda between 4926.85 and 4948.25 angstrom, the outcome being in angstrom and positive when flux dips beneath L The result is 1.0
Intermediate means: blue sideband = 39.1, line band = 37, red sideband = 37.7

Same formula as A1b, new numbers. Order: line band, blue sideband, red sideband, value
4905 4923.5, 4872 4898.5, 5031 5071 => 0.2 angstrom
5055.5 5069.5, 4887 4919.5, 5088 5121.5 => 0.7 angstrom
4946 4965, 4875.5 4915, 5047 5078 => 0.1 angstrom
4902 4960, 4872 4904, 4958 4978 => 0.6 angstrom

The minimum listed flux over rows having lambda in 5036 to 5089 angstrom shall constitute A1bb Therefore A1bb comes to 34.4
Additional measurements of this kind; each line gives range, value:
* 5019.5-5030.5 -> 37.55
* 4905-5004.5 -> 35.29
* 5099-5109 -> 37.36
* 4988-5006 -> 35.93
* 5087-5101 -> 36.66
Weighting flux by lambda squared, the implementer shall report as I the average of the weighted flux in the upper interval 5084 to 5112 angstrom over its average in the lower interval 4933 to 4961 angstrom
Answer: 1.07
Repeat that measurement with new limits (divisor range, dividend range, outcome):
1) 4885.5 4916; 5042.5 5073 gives 1.02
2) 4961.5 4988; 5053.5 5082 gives 1.04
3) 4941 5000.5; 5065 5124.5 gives 1.07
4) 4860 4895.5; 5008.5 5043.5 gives 1.03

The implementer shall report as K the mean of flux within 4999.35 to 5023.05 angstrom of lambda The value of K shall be 38.5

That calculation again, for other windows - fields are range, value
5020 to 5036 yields 38.4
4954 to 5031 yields 37.9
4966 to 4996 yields 37.3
